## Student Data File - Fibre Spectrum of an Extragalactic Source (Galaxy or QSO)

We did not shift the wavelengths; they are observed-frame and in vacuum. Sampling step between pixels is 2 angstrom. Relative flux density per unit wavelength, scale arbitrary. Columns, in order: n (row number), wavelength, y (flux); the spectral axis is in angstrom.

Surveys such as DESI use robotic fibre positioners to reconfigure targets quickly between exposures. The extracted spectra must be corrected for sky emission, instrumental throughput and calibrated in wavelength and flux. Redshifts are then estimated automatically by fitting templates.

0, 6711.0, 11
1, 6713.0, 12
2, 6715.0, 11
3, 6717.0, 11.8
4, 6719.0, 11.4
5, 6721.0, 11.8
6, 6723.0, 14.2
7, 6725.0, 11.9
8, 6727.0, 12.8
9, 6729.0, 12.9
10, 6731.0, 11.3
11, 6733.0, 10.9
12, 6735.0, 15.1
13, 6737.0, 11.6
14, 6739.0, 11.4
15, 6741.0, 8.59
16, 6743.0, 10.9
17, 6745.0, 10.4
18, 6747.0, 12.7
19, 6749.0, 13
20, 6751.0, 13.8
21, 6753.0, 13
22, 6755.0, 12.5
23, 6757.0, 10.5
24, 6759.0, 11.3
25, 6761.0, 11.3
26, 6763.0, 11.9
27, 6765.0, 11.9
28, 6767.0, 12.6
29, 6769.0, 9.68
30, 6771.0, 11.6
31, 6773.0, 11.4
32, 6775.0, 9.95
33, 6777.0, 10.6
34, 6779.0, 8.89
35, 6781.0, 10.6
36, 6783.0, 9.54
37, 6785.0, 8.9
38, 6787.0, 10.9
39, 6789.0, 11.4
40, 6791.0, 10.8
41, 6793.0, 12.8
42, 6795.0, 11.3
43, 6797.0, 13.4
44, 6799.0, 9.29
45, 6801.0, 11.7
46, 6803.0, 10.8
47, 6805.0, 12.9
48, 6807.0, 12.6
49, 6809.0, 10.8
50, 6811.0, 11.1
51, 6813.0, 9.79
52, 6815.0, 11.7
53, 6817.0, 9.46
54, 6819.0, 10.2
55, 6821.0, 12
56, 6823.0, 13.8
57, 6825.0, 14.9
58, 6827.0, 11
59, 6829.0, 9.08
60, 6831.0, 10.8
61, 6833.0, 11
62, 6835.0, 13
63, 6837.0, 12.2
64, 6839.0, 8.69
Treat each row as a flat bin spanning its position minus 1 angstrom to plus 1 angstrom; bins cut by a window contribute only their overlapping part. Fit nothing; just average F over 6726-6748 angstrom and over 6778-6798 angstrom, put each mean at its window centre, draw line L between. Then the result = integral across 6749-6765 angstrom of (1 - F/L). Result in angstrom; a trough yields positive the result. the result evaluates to -1.0 angstrom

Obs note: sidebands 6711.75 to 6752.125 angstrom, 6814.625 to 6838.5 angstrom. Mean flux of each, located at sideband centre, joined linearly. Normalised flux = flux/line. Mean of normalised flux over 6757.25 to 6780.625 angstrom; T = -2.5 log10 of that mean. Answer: 0.08 mag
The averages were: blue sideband 12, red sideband 11.5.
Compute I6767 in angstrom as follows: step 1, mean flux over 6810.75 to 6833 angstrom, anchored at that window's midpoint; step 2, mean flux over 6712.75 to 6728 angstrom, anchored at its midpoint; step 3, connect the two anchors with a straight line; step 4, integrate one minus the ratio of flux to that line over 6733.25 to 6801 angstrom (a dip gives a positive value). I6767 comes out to 2.3 angstrom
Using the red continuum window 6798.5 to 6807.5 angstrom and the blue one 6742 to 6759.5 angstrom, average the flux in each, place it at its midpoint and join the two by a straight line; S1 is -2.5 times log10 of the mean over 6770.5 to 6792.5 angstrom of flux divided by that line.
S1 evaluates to 0.13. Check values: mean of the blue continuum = 12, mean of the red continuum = 11.5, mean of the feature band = 10.4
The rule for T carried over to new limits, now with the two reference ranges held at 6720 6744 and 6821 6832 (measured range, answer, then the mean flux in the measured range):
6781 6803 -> 0.09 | 11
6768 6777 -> 0.12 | 10.7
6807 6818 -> 0.11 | 10.8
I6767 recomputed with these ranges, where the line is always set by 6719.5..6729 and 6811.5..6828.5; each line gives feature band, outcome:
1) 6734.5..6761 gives 1.1 angstrom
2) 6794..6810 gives 0.2 angstrom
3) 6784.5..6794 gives 0.6 angstrom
